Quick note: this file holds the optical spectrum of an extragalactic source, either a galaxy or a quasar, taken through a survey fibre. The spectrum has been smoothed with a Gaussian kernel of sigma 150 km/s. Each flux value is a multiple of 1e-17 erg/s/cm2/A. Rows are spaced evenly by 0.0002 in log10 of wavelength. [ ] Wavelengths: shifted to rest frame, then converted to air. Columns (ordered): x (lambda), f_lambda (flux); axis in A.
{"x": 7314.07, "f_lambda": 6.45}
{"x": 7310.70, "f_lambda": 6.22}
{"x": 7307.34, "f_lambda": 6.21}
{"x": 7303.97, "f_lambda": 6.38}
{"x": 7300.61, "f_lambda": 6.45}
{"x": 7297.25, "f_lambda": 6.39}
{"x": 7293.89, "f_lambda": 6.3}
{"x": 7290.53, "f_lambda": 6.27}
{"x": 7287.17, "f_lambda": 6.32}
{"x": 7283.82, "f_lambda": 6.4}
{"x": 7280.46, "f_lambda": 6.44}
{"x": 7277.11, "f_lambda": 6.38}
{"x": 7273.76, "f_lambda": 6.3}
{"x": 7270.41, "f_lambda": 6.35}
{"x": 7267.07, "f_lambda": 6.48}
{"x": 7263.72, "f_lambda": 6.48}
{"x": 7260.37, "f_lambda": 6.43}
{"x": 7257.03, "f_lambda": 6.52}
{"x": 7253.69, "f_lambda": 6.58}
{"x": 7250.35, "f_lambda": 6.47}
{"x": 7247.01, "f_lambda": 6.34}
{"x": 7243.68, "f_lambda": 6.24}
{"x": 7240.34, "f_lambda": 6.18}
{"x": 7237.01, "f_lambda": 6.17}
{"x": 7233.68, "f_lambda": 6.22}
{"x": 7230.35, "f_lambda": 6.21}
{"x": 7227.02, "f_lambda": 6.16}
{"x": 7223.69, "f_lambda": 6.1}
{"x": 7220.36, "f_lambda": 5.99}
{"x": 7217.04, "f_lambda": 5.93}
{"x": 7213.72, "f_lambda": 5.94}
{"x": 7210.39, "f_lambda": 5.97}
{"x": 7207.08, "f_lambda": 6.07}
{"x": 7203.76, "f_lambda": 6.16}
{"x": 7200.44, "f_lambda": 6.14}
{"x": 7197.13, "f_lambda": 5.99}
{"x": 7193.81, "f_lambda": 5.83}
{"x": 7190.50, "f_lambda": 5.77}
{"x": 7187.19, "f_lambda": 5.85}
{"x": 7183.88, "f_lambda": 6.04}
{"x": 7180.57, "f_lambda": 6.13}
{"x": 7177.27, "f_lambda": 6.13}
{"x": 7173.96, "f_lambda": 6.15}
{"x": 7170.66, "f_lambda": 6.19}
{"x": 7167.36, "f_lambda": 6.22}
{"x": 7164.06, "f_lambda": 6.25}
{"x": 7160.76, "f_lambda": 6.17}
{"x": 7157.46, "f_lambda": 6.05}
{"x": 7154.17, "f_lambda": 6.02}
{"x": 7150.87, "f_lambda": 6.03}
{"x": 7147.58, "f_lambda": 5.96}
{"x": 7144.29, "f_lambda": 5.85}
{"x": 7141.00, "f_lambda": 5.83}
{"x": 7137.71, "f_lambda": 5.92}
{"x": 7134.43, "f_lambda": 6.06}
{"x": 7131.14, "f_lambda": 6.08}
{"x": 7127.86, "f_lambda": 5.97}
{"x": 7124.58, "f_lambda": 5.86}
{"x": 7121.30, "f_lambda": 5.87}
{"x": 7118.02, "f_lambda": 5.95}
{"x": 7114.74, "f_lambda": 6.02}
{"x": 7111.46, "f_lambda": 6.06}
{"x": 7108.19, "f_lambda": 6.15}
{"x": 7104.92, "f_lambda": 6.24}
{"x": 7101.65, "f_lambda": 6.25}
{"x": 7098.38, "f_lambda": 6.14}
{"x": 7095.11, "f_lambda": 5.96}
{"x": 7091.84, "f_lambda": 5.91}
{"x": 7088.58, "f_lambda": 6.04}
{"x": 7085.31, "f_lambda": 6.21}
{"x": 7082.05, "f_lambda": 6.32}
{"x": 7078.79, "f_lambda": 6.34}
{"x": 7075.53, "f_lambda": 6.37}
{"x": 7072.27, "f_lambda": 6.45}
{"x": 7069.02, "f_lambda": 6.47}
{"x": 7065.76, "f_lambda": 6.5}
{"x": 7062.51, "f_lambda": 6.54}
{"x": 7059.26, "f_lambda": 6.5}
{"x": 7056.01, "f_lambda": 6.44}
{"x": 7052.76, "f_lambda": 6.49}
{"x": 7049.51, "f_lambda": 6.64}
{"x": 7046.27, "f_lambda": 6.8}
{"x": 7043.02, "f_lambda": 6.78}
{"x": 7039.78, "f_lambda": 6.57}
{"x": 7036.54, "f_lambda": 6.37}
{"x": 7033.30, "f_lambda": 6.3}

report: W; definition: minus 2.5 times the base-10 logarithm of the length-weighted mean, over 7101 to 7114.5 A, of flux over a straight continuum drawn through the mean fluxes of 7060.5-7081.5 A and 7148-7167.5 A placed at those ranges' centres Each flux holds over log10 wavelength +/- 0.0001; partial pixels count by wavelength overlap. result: 0.02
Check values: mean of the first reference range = 6.44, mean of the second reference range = 6.1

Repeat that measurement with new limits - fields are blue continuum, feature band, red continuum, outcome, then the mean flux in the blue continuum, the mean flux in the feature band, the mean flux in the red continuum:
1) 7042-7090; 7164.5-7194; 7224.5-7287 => 0.06 mag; 6.46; 6.05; 6.35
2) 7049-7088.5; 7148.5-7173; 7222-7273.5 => 0.04 mag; 6.42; 6.13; 6.33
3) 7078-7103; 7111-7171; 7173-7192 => 0.01 mag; 6.14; 6.01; 6.01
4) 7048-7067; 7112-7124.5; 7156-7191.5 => 0.06 mag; 6.52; 5.94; 6.09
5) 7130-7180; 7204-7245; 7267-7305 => 0.02 mag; 6.06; 6.1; 6.37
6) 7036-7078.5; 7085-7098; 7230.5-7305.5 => 0.08 mag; 6.53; 6.02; 6.37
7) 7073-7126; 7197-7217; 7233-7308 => 0.04 mag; 6.11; 6.04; 6.36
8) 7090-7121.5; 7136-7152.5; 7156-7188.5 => 0.03 mag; 6.06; 5.92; 6.12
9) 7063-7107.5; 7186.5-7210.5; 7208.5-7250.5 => 0.03 mag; 6.25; 5.98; 6.14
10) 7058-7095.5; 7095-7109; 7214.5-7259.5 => 0.02 mag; 6.31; 6.17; 6.24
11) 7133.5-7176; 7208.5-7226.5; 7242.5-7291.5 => 0.04 mag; 6.05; 6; 6.4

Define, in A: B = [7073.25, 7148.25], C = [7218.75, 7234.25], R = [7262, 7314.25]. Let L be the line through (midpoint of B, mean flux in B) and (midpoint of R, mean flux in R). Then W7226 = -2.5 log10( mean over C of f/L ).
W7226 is 0.02 mag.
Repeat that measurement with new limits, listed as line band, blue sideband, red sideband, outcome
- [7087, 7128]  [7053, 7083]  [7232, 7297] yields 0.07 mag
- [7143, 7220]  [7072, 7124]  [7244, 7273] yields 0.04 mag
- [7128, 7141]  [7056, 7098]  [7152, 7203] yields 0.03 mag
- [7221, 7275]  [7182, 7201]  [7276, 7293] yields -0.02 mag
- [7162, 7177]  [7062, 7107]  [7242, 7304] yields 0.02 mag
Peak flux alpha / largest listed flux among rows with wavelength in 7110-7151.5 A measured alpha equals 6.08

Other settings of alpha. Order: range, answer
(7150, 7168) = 6.25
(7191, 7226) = 6.16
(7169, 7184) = 6.19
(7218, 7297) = 6.58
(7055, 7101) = 6.54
